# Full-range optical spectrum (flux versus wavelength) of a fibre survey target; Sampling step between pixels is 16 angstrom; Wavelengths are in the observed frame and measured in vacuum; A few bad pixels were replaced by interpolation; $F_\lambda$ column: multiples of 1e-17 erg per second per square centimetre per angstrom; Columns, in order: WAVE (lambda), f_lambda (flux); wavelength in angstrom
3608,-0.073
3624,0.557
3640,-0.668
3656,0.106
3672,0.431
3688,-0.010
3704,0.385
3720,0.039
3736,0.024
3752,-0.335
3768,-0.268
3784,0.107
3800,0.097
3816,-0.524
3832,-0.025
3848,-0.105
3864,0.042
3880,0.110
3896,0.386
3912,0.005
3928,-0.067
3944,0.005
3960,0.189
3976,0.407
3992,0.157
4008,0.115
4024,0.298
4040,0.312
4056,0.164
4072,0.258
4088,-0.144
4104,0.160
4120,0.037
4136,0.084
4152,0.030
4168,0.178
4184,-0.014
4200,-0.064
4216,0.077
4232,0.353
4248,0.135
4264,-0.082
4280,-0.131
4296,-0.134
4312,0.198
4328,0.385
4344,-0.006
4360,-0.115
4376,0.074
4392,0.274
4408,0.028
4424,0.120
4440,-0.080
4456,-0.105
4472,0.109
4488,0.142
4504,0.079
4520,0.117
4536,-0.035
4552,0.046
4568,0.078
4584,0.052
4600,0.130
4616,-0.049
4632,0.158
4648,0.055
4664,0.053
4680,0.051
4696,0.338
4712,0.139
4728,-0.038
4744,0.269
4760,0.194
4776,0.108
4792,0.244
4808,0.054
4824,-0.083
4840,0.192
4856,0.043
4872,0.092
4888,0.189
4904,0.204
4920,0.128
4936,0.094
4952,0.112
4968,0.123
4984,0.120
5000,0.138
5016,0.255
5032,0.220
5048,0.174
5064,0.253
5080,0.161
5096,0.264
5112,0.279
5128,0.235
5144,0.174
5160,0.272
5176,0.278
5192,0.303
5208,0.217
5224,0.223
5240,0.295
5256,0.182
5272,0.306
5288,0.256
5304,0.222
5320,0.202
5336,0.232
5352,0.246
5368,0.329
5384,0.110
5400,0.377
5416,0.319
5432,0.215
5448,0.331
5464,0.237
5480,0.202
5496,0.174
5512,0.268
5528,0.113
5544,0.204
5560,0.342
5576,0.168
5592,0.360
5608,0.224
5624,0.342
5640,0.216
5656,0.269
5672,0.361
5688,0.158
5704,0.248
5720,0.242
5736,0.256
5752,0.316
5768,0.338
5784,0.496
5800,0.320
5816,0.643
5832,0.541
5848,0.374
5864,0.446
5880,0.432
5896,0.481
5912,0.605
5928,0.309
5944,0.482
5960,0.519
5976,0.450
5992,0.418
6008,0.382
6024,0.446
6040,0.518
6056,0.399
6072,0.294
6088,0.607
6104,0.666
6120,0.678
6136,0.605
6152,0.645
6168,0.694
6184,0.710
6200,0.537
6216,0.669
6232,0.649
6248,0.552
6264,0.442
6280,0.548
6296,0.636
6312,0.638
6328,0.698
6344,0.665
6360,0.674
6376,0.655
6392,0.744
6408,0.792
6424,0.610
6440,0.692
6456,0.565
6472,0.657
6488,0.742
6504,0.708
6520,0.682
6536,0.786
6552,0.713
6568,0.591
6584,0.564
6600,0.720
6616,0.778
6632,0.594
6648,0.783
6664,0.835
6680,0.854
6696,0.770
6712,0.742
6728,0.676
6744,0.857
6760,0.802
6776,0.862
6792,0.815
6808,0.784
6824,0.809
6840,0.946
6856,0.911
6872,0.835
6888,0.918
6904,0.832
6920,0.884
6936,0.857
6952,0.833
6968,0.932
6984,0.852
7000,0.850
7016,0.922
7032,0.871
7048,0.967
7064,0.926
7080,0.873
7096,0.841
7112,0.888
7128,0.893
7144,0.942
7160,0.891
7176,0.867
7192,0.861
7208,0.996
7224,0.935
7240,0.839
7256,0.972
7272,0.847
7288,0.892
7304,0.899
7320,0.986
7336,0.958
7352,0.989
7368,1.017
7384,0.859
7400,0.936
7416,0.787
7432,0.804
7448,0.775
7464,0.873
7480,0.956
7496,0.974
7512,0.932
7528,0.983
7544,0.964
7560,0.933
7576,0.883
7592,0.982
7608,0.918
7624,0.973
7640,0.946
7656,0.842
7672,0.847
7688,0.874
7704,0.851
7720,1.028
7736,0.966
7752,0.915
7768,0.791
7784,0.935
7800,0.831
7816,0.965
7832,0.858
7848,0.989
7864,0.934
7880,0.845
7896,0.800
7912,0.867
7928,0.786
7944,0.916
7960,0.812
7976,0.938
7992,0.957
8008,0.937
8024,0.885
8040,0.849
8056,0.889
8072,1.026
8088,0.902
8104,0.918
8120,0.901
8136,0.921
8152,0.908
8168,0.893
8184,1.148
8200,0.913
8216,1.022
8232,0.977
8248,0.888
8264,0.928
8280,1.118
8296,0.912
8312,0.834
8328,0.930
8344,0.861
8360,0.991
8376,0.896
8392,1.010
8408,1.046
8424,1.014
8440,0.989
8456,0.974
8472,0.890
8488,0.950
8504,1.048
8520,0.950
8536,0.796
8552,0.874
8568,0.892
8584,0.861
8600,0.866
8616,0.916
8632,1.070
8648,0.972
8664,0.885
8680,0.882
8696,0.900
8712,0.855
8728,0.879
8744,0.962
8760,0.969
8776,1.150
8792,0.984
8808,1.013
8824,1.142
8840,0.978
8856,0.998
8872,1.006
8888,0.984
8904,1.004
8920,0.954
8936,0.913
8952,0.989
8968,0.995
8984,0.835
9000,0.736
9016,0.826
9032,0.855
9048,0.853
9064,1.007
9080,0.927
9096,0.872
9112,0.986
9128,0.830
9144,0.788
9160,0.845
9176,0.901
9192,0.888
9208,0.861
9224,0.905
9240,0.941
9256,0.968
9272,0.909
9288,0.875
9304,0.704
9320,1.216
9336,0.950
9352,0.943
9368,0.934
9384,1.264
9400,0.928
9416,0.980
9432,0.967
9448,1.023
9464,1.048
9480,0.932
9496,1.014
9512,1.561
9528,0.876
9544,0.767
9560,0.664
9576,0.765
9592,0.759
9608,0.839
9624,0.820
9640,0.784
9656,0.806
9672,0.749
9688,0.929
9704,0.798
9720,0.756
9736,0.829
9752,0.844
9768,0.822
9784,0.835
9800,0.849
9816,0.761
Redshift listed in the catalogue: 0.53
